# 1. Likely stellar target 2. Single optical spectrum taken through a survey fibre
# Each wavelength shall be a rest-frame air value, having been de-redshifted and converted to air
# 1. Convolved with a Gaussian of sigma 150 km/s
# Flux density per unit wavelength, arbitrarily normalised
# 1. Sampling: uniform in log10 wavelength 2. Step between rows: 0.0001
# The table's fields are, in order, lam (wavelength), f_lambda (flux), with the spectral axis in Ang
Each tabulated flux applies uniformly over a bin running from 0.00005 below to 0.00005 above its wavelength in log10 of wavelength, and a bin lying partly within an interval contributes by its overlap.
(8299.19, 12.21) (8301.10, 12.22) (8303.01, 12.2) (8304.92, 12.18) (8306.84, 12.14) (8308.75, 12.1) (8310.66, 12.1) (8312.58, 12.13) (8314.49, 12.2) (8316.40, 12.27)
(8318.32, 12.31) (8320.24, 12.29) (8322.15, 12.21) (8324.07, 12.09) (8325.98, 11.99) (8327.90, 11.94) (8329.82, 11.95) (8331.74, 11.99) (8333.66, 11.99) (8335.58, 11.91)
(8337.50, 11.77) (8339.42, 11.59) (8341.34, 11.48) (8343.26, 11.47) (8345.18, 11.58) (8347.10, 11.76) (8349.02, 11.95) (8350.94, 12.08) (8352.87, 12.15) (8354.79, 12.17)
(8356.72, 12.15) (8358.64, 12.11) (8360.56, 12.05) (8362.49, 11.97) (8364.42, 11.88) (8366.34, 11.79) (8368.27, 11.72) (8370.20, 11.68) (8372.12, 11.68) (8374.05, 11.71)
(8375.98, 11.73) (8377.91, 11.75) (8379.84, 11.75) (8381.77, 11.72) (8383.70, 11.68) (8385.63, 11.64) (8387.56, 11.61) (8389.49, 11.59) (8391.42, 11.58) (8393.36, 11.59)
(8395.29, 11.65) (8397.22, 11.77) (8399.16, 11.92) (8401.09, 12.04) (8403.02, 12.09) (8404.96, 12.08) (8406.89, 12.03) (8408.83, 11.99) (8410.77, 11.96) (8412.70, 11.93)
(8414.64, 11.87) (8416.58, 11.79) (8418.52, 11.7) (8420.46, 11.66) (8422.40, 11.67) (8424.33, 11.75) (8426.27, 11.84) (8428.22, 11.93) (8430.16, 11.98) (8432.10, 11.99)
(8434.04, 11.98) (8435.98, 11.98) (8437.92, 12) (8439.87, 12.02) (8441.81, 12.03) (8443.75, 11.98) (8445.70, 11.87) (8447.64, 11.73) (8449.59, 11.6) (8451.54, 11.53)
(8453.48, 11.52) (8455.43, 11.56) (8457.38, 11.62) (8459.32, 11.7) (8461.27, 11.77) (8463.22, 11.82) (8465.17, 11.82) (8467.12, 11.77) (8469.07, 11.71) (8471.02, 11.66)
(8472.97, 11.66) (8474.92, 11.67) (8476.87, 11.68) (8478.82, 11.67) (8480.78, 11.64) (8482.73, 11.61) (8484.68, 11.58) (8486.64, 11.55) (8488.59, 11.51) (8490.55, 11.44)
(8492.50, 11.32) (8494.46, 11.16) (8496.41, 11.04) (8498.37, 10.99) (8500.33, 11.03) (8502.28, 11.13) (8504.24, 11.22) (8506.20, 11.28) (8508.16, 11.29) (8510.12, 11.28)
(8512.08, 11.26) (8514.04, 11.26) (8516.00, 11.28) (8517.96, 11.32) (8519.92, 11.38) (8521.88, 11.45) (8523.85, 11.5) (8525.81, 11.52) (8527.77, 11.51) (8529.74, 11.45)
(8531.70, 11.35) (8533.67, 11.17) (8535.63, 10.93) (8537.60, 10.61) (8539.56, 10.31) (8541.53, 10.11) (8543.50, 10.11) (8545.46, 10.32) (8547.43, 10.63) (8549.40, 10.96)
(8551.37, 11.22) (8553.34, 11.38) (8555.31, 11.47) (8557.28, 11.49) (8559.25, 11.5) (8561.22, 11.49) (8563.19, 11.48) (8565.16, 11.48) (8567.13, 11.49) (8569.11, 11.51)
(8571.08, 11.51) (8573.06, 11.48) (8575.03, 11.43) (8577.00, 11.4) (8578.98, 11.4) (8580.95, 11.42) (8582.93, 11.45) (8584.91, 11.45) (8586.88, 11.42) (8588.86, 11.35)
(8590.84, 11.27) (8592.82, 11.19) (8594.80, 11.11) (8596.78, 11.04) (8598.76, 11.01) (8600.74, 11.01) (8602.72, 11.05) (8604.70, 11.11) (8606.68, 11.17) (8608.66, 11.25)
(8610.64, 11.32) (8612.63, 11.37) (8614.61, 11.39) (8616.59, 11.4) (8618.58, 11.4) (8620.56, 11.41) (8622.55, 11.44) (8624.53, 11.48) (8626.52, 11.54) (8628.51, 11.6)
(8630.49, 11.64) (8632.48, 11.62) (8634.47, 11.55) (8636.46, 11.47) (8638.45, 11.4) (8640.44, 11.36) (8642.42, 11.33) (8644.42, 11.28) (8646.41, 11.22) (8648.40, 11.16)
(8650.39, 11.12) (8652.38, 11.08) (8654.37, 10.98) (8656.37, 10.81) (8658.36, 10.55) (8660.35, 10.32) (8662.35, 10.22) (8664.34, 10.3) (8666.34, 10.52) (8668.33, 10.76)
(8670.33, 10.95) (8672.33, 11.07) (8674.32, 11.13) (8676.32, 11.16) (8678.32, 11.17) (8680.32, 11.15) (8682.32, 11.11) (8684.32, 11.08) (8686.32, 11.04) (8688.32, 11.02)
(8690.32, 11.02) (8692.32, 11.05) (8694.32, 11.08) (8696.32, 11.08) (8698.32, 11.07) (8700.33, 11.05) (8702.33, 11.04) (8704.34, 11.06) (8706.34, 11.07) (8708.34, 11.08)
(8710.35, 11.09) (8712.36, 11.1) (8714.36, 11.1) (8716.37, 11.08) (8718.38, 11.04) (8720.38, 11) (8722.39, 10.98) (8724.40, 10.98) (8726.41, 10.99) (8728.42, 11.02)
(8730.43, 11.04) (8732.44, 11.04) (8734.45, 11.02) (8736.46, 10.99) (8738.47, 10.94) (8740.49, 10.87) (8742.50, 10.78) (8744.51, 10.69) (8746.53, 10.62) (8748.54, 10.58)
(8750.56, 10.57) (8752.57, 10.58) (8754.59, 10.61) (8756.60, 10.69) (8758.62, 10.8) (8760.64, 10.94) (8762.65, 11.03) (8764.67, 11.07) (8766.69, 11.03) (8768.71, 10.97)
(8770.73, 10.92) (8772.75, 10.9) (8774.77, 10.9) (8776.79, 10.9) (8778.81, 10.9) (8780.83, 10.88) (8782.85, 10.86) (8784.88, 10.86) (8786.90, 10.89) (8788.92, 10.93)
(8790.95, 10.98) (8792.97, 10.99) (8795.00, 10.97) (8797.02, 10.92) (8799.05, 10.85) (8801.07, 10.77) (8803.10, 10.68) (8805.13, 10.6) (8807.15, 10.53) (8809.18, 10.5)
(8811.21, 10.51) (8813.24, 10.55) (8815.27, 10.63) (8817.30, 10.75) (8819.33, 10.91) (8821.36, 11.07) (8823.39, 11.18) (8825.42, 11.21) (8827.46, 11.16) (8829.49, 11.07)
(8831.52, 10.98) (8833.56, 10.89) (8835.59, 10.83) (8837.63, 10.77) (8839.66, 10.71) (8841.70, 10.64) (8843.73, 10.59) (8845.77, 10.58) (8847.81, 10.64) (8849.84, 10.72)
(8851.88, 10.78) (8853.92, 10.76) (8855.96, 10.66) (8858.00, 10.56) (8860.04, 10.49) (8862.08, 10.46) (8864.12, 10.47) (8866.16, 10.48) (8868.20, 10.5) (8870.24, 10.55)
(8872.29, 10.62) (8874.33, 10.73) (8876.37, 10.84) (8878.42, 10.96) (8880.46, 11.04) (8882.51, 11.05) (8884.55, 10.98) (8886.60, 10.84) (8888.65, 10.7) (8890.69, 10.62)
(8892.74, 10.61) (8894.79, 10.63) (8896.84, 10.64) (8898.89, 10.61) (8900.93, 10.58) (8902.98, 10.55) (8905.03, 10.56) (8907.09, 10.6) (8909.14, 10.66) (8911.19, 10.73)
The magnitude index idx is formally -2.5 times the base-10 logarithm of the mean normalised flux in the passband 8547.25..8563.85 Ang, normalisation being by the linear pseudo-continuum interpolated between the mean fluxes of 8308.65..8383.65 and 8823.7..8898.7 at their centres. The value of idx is 0.012 mag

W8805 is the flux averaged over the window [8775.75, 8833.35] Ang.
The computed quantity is 10.9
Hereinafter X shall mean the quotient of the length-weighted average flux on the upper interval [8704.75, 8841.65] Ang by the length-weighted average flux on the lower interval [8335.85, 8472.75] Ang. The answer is 0.92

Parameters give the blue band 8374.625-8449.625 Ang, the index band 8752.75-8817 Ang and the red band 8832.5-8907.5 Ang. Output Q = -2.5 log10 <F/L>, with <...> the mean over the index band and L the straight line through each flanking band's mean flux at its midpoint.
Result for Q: 0.01 mag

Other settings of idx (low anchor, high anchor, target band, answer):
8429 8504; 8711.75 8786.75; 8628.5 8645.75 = -0.03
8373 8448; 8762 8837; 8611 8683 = 0.01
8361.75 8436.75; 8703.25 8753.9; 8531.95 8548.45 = 0.09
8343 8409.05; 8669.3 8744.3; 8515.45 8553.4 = 0.04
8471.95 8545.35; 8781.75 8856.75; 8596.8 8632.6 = -0.02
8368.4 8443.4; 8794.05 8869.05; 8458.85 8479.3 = -0.01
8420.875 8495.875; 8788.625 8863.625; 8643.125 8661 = 0.03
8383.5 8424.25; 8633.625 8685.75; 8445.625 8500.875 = 0.00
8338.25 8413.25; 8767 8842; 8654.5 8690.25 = 0.03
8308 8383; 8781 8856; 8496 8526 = 0.03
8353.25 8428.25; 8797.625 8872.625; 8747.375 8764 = 0.02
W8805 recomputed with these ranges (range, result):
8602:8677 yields 11.2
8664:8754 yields 11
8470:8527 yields 11.4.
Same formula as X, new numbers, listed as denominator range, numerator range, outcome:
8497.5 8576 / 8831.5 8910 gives 0.95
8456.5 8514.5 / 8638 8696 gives 0.96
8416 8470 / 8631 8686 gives 0.94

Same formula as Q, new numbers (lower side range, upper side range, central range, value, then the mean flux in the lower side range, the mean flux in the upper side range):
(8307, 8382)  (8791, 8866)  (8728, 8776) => 0.009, 11.9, 10.8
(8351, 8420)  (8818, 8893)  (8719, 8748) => 0.013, 11.8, 10.8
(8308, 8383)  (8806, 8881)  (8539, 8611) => 0.018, 11.9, 10.7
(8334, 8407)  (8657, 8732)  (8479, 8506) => 0.015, 11.8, 11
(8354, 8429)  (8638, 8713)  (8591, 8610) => 0.010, 11.8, 11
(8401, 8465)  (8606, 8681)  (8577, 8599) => 0.005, 11.8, 11.2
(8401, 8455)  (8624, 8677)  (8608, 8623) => -0.015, 11.9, 11.1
